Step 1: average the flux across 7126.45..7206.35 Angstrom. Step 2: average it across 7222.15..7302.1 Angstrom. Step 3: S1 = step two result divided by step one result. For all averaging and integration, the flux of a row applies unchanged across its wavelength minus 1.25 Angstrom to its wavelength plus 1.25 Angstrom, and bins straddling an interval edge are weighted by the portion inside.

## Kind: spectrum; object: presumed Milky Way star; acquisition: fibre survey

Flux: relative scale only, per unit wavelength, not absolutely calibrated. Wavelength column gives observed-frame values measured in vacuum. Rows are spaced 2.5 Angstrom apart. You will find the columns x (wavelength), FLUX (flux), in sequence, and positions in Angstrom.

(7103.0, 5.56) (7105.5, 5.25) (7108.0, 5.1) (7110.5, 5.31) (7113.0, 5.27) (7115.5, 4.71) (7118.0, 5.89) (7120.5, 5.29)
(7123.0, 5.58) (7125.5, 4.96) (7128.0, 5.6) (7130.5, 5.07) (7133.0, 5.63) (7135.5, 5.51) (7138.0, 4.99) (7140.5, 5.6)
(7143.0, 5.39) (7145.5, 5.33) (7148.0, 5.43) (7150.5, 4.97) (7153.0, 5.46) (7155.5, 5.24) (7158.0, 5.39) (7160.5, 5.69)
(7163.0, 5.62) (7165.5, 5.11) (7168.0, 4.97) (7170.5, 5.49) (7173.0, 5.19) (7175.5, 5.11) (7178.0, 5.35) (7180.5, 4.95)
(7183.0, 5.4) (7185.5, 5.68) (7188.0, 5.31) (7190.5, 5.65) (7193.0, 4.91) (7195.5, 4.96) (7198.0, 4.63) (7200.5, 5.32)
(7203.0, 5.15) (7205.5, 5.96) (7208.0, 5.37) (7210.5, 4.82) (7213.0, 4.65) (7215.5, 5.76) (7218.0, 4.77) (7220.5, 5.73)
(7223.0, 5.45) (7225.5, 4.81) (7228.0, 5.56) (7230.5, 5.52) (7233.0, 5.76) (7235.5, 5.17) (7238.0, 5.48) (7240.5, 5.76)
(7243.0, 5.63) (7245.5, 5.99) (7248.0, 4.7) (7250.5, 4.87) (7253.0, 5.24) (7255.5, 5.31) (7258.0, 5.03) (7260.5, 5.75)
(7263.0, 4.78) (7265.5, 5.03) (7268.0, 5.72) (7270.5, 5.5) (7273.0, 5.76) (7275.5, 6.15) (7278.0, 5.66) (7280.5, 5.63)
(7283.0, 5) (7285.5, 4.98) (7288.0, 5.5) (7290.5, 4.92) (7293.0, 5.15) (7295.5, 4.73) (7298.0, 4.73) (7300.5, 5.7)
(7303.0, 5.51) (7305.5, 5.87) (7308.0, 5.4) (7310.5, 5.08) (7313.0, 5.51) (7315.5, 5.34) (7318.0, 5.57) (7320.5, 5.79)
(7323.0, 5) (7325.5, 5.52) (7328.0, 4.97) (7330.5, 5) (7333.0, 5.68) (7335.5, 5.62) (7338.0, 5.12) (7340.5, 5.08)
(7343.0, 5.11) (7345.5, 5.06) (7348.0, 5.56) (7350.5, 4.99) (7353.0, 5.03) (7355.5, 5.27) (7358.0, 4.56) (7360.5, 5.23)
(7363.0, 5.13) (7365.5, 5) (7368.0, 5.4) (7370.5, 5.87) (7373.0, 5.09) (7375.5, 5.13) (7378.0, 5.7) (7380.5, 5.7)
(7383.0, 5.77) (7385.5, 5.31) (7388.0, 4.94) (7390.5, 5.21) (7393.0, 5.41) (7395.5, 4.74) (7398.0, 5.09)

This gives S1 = 1.0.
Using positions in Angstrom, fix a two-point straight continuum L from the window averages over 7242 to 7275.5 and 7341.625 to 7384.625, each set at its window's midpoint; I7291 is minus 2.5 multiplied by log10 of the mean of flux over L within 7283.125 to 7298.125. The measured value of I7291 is 0.07 mag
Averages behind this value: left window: 5.36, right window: 5.27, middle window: 5.02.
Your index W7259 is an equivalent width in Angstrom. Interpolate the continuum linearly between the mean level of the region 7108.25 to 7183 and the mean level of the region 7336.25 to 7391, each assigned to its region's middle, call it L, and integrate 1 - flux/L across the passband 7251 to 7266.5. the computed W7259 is 0.3 Angstrom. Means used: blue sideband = 5.31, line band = 5.18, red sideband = 5.24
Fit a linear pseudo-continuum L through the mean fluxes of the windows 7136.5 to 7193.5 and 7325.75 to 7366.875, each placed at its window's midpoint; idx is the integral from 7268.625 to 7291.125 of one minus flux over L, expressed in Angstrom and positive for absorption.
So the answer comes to -1.1 Angstrom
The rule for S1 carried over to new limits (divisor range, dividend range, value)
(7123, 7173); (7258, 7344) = 1.00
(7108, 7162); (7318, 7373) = 0.98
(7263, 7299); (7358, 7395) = 1.00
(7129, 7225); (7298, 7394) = 1.01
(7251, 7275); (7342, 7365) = 0.95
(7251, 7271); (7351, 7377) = 0.98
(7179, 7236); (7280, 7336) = 1.01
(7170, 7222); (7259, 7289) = 1.04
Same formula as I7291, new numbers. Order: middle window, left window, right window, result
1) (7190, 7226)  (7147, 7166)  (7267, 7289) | 0.051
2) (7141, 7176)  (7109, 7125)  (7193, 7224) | -0.012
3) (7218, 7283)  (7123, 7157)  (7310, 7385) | -0.021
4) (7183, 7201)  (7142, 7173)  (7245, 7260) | 0.013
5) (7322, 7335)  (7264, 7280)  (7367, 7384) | 0.061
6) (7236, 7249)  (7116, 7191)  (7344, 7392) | -0.039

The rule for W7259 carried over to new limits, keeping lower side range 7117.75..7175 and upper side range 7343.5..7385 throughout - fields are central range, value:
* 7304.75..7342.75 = -0.5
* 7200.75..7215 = 0.3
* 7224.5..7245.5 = -0.7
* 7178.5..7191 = -0.1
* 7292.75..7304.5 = 0.3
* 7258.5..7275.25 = -0.4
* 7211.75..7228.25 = 0.3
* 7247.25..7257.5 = 0.5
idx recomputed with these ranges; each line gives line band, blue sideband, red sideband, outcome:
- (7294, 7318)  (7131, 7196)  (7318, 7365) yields -0.44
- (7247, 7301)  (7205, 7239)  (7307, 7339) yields 0.81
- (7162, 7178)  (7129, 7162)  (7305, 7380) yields 0.31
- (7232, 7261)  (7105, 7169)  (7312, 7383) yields -0.38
